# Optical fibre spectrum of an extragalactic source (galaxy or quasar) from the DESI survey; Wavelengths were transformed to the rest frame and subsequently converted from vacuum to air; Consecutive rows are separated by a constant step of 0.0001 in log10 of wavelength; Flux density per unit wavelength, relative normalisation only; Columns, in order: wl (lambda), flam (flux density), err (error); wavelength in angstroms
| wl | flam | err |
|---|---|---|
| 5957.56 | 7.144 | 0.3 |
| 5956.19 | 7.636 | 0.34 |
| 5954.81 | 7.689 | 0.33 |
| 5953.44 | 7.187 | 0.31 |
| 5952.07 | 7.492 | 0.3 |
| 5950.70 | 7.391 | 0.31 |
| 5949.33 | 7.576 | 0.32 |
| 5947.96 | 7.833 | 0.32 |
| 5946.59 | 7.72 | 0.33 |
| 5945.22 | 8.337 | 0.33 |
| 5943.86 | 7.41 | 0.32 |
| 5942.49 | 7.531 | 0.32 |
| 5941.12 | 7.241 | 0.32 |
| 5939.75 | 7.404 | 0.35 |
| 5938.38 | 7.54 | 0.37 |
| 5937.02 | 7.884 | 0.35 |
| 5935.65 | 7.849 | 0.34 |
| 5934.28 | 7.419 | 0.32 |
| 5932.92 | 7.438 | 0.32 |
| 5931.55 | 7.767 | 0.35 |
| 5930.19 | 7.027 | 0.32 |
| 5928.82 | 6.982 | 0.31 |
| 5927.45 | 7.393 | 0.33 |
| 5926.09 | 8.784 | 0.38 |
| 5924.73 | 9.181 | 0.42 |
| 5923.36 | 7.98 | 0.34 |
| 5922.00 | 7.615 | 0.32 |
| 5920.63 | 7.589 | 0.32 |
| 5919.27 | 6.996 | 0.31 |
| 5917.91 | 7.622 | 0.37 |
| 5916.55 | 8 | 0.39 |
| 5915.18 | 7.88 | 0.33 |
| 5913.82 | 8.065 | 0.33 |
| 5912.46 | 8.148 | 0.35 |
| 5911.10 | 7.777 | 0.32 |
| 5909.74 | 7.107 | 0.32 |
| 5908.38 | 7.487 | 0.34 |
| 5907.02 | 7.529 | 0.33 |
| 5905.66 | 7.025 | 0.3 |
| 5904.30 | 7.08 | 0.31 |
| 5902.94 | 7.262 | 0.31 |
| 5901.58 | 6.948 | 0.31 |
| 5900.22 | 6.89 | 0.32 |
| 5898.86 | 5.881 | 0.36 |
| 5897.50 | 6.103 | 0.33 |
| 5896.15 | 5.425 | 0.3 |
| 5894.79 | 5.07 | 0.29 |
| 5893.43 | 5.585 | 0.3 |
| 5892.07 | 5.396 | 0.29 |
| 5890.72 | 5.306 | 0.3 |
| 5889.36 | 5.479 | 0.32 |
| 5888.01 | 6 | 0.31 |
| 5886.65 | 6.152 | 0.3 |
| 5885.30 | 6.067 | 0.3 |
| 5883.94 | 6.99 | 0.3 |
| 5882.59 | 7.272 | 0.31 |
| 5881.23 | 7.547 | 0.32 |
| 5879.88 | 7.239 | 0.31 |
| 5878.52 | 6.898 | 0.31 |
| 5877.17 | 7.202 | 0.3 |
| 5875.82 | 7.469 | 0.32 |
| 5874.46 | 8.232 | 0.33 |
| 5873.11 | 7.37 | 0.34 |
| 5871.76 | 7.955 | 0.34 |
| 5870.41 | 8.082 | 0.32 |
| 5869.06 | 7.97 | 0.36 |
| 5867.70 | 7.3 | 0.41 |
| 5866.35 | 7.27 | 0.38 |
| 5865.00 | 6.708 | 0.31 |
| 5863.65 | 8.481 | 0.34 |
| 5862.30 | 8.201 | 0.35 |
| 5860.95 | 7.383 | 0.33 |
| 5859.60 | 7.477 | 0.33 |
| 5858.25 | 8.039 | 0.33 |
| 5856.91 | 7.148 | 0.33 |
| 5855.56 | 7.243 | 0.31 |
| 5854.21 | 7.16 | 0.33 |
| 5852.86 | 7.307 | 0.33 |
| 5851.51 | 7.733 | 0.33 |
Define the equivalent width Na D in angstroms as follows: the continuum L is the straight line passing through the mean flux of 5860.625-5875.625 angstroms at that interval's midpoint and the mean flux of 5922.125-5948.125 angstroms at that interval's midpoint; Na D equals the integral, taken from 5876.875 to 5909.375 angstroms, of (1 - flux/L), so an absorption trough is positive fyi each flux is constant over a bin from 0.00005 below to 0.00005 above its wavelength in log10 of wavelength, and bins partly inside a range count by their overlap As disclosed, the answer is 5.17 angstroms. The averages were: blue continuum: 7.72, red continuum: 7.72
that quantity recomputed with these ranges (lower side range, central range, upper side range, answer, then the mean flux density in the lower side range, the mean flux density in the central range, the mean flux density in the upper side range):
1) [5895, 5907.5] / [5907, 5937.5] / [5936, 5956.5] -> -2.8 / 6.61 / 7.72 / 7.59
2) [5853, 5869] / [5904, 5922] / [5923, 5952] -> 0.1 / 7.5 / 7.57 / 7.69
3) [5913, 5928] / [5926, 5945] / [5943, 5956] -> 0.6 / 7.93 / 7.53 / 7.62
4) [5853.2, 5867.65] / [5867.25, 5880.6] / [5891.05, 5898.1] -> -1.7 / 7.5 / 7.57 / 5.5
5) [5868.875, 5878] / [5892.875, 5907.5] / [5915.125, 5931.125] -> 2.5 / 7.73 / 6.43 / 7.75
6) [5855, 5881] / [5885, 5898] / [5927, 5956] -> 3.3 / 7.56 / 5.64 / 7.53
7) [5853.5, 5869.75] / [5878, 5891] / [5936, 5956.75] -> 1.8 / 7.53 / 6.52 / 7.59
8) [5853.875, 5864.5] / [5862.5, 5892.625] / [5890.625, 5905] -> -0.5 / 7.64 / 7.04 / 6.12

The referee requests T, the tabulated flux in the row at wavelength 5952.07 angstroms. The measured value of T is 7.492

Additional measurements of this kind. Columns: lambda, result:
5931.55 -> 7.767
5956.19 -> 7.636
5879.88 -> 7.239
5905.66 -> 7.025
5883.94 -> 6.99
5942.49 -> 7.531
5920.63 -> 7.589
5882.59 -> 7.272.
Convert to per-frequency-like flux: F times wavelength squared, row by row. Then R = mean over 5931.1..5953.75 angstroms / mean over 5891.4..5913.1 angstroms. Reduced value 1.2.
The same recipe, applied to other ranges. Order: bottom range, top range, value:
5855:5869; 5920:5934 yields 1.05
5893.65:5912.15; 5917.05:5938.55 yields 1.15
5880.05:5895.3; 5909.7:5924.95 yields 1.29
